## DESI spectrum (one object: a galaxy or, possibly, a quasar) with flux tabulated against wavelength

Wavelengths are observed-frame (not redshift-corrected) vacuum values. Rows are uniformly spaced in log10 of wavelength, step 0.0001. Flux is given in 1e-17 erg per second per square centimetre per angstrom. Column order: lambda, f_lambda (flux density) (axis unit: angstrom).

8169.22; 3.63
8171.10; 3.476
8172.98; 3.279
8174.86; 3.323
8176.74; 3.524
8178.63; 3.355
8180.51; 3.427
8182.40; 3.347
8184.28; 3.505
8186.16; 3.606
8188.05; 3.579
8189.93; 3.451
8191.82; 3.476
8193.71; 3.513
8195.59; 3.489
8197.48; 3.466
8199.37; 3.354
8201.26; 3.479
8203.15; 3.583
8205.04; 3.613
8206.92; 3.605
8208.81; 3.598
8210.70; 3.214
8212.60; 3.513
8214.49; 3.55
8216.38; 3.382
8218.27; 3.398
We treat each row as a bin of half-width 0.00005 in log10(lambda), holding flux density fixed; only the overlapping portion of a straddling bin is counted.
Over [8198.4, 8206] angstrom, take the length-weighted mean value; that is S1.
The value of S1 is 3.51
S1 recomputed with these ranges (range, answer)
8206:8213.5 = 3.48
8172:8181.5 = 3.38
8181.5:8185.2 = 3.43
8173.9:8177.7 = 3.42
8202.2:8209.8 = 3.6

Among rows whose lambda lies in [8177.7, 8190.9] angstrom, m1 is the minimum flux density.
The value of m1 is 3.347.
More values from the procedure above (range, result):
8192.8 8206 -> 3.354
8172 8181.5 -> 3.279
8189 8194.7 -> 3.451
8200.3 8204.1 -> 3.479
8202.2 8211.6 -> 3.214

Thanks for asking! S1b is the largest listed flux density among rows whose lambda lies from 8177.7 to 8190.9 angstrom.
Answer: 3.606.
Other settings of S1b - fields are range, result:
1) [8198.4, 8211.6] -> 3.613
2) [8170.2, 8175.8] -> 3.476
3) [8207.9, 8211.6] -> 3.598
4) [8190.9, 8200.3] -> 3.513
